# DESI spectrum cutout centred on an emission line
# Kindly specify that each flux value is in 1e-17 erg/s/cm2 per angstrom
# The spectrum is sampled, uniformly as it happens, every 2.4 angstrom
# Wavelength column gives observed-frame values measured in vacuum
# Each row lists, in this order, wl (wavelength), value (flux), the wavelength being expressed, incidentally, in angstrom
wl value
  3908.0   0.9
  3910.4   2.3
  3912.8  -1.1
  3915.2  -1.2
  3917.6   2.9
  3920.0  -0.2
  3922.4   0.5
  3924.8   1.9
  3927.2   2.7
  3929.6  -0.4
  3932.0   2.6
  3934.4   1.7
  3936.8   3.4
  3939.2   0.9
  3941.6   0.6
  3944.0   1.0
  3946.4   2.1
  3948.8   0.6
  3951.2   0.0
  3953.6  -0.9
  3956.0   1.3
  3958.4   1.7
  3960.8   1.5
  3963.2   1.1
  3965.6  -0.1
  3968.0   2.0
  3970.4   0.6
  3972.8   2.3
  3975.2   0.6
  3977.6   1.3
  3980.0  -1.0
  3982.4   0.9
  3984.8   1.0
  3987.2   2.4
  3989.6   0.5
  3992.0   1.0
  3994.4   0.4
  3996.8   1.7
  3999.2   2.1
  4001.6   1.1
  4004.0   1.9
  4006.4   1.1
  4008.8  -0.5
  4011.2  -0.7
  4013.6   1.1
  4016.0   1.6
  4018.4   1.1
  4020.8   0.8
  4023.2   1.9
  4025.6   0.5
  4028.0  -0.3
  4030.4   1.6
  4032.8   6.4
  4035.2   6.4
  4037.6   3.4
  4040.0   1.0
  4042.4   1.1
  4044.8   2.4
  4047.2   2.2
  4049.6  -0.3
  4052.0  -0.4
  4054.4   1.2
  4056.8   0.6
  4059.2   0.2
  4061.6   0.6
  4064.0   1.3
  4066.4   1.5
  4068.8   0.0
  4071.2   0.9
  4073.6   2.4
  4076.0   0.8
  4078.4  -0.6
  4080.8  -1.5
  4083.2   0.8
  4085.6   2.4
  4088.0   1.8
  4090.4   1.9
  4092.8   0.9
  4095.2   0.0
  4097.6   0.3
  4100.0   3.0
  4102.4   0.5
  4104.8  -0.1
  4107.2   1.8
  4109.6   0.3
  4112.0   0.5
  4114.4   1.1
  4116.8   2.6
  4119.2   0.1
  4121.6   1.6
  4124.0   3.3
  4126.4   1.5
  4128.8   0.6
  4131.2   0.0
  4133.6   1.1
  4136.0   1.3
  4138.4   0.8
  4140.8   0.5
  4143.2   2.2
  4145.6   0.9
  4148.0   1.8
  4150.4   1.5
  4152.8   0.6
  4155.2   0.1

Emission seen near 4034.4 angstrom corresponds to [O II]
